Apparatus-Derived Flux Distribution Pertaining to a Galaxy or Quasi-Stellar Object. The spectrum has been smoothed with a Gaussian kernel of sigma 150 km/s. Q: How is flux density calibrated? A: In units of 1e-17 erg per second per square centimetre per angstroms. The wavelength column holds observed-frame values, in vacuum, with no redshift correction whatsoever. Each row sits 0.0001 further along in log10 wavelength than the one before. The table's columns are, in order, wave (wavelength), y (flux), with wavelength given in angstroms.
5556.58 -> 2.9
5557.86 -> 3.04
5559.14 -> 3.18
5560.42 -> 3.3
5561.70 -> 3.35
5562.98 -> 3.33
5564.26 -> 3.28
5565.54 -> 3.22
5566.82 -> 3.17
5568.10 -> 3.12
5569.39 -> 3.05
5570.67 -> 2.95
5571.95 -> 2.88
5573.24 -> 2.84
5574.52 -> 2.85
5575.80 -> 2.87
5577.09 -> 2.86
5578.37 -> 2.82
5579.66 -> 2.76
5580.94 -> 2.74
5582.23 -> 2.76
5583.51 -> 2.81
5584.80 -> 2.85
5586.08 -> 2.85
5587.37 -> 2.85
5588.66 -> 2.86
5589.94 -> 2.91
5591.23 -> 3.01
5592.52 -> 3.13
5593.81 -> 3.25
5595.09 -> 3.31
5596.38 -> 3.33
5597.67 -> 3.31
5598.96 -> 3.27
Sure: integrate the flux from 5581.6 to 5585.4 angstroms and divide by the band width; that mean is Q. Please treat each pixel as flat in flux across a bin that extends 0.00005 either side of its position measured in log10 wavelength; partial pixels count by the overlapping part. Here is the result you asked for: 2.81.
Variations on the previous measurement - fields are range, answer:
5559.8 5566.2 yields 3.3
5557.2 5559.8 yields 3.11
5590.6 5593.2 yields 3.07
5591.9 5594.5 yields 3.2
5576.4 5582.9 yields 2.79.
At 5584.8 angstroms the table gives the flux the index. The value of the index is 2.85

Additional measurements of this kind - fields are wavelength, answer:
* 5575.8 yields 2.87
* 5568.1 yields 3.12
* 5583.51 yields 2.81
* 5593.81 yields 3.25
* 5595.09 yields 3.31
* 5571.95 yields 2.88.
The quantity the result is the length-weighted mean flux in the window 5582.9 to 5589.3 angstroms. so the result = 2.84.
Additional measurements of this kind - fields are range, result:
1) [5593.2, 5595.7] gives 3.29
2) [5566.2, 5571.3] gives 3.07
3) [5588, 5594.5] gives 3.04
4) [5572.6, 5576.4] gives 2.86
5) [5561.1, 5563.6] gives 3.34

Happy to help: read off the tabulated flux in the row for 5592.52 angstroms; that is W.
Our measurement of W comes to 3.13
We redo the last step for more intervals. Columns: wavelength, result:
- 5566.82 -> 3.17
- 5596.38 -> 3.33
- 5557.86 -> 3.04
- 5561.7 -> 3.35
